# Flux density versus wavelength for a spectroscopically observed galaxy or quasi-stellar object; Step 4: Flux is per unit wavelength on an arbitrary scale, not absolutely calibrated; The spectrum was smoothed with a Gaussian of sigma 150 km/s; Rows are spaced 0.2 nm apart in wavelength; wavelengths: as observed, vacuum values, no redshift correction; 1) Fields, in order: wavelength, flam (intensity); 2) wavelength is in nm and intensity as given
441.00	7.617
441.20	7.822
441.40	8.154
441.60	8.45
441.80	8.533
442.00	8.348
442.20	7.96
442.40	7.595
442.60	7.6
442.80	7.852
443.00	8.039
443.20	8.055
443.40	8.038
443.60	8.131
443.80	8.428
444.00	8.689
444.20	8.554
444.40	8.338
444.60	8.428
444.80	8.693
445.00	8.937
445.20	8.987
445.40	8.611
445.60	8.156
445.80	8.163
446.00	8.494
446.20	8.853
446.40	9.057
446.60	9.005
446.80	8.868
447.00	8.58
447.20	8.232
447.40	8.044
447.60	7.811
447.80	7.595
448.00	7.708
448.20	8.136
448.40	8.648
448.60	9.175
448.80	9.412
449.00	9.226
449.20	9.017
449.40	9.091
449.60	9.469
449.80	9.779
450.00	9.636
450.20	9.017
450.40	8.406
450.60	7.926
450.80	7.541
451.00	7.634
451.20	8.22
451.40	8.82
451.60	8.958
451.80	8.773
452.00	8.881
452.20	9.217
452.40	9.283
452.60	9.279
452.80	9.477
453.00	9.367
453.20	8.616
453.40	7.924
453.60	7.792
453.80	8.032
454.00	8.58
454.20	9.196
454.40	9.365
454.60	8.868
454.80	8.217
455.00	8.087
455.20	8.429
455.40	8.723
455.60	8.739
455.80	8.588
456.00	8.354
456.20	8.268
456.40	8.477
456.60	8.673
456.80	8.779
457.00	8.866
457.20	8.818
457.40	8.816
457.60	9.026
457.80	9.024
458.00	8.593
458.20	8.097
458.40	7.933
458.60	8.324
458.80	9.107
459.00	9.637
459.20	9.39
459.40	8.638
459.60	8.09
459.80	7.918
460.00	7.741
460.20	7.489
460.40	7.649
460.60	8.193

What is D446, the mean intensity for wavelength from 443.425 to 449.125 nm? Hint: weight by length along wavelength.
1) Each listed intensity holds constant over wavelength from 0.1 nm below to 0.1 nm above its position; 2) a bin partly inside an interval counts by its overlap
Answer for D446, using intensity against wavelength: 8.53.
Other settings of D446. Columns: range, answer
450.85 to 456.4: 8.64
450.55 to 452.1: 8.36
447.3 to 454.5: 8.7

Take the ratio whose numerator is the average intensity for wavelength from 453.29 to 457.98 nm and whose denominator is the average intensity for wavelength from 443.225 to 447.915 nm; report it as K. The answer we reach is 1.02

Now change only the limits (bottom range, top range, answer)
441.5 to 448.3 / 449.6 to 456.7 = 1.04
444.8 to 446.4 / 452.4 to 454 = 1.00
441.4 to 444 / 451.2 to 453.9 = 1.08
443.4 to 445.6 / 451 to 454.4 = 1.03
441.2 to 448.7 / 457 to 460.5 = 1.02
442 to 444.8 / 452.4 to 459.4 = 1.07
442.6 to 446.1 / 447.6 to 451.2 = 1.03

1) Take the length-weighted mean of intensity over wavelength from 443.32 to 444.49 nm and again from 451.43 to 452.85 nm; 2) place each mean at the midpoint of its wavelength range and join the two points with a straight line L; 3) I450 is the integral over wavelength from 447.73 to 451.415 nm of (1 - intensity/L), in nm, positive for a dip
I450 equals 0.09 nm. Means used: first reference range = 8.37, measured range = 8.66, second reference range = 9.1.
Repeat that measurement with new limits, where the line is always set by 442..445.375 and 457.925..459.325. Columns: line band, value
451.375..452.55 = -0.07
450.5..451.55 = 0.05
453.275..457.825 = 0.03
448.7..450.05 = -0.15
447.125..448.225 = 0.07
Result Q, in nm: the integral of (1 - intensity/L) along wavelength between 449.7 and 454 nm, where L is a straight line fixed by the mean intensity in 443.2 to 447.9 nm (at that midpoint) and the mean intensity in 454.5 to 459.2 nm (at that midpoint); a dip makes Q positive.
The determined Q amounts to -0.07 nm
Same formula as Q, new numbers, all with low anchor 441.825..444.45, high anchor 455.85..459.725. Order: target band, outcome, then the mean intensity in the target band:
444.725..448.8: -0.120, 8.51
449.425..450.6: -0.105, 9.14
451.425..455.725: -0.119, 8.75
